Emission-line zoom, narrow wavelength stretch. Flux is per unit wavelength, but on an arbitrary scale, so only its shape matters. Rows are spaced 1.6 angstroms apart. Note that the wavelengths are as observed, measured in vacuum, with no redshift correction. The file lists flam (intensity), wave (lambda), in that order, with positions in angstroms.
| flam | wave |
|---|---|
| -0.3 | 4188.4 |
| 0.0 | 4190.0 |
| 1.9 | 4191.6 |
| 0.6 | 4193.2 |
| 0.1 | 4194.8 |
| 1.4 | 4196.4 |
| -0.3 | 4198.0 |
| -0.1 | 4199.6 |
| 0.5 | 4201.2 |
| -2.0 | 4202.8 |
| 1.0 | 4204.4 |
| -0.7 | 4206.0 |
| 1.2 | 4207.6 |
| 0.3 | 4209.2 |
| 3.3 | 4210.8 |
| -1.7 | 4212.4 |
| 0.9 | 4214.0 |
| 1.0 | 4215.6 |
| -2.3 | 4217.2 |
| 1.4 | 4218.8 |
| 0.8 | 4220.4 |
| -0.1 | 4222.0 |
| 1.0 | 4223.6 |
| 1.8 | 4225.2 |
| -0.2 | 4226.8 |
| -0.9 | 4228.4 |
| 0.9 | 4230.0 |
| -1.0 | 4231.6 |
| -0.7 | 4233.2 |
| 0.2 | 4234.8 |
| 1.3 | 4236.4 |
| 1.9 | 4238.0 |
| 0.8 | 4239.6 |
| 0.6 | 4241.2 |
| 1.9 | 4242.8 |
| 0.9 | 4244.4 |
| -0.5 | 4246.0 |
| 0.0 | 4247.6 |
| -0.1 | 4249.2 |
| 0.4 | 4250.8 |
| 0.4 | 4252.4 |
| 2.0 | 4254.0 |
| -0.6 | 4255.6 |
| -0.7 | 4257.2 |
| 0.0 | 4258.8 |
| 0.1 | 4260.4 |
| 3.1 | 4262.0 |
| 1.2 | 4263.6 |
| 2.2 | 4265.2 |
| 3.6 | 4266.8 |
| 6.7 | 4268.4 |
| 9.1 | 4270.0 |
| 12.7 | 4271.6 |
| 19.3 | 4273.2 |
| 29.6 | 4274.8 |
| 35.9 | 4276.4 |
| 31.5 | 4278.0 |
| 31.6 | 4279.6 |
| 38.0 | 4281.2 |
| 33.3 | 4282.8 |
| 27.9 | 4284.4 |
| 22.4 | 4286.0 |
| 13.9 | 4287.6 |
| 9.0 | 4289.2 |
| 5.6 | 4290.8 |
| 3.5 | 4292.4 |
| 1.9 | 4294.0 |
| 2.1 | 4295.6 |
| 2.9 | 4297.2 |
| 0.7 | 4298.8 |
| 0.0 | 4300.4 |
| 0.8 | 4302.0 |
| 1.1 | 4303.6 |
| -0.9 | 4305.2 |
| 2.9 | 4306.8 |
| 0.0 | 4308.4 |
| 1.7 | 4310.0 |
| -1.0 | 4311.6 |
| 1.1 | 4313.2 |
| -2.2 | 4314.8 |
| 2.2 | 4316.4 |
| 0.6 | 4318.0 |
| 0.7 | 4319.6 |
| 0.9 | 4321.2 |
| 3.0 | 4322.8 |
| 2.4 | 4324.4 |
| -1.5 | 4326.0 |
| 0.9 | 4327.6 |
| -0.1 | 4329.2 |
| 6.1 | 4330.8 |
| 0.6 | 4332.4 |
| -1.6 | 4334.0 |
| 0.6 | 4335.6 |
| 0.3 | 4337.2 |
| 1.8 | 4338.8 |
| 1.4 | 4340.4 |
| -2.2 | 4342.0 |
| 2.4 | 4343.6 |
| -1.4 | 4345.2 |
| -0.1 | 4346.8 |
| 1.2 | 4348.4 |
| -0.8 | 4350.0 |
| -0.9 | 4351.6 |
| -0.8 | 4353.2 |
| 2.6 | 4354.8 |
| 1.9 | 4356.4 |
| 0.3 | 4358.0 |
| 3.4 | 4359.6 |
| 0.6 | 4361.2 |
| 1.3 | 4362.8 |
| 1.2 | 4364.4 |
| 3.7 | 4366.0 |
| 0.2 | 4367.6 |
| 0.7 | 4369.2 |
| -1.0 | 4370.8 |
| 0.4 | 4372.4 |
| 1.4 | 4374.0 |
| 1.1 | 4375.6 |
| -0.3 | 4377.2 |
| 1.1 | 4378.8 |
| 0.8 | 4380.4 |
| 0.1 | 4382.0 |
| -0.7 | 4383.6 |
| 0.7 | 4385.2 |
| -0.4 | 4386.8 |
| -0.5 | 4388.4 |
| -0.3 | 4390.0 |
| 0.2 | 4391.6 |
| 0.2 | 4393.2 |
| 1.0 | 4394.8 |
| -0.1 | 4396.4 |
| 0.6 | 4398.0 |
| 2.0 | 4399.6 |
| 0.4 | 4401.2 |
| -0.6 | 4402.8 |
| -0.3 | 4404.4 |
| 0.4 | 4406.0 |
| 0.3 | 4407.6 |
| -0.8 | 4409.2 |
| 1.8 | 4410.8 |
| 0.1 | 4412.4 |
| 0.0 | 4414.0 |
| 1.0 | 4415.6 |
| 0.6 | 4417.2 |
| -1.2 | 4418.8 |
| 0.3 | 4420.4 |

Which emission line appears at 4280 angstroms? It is Lyman alpha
